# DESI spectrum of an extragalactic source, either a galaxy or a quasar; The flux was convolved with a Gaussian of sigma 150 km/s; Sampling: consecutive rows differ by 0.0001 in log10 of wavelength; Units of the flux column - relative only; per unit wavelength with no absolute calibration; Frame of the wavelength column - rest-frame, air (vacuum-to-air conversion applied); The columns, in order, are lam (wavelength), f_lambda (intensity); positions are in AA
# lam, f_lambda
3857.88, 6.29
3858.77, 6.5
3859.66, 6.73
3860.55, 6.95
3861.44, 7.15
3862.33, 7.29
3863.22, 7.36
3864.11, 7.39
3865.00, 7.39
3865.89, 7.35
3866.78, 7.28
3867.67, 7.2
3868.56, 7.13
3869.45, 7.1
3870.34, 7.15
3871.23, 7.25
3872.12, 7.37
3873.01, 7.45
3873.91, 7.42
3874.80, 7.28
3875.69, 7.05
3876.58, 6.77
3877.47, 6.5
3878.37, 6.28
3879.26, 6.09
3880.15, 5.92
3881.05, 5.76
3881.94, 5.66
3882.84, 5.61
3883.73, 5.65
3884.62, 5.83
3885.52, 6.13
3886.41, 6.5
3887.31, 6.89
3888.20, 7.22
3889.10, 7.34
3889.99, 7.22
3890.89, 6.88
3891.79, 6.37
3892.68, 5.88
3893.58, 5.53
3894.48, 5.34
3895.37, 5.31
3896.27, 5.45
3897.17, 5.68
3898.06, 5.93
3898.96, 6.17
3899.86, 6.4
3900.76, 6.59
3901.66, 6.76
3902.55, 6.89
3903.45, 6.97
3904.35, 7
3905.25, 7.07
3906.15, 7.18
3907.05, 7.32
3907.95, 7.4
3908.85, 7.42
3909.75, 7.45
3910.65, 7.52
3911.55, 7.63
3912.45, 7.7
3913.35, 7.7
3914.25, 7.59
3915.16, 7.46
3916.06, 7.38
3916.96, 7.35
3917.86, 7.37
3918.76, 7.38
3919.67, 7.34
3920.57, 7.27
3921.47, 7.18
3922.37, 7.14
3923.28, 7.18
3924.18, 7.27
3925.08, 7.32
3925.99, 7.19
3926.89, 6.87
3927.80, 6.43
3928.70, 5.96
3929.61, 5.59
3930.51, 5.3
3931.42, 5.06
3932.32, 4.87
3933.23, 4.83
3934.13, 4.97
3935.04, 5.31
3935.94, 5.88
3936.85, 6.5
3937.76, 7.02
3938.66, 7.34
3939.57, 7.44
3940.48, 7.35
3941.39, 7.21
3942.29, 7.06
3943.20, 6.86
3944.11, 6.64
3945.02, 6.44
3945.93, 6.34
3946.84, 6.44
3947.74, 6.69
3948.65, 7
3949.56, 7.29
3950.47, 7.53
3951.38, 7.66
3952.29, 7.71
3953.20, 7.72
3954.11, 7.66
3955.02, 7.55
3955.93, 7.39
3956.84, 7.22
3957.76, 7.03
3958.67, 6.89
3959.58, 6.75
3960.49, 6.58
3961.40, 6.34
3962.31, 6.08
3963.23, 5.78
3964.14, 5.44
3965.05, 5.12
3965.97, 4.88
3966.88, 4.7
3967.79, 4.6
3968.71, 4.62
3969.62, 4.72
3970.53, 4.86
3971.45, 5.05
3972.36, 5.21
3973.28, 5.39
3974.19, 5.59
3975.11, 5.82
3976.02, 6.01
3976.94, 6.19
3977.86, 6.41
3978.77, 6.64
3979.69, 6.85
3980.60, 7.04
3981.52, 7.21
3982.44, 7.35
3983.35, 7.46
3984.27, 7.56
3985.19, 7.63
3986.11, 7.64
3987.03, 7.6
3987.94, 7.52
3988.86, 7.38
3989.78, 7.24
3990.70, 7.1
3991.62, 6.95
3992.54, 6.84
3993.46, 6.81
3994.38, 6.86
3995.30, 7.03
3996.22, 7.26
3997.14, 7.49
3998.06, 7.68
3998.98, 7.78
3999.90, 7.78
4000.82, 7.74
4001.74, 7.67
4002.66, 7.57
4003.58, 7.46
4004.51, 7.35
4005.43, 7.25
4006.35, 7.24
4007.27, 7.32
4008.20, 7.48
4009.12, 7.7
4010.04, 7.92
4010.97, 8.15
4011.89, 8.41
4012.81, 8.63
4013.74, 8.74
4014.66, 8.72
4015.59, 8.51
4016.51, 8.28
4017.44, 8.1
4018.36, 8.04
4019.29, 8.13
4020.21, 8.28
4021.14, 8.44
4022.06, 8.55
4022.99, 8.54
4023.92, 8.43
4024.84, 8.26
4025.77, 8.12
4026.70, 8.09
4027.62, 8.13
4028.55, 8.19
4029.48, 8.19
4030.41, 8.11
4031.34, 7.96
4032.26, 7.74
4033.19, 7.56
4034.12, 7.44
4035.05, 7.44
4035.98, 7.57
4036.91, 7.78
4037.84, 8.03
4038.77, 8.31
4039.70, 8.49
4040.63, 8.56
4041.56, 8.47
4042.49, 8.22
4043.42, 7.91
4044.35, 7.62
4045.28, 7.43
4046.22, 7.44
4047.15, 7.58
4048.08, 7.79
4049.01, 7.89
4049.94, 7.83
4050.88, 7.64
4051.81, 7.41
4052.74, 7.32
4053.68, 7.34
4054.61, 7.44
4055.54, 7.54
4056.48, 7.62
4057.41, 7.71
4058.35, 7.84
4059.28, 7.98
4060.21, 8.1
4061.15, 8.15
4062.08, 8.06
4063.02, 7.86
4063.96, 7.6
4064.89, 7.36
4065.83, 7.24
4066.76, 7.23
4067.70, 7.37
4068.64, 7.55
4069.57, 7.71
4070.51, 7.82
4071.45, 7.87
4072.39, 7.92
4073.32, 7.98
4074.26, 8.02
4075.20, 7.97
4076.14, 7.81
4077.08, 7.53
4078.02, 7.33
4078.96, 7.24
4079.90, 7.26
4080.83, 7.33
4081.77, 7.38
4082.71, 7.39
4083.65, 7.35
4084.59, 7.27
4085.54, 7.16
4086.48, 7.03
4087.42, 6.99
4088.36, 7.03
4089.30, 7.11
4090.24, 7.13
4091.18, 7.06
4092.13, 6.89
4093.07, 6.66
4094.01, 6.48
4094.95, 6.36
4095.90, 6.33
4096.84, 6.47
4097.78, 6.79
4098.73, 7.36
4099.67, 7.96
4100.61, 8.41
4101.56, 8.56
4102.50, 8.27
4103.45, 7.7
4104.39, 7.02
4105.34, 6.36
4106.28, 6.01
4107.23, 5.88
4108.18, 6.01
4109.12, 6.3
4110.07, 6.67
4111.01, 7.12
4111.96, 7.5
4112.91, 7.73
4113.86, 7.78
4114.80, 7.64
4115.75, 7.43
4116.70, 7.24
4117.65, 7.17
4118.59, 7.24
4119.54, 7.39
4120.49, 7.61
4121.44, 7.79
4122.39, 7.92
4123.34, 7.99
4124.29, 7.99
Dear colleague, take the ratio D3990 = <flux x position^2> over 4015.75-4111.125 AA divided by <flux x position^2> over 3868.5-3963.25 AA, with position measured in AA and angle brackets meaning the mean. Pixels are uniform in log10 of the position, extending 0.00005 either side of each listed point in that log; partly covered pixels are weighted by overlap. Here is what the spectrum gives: 1.21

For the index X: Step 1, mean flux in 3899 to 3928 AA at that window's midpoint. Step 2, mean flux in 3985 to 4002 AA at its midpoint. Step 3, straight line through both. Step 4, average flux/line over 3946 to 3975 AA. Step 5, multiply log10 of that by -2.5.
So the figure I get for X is 0.170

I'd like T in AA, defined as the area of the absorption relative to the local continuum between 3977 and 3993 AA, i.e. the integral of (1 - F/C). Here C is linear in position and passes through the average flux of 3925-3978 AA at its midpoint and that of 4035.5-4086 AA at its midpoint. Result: -1.14 AA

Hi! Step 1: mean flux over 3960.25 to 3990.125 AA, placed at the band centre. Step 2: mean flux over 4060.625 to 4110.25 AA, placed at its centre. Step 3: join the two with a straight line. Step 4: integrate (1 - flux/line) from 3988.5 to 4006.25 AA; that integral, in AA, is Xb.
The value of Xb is -2.5 AA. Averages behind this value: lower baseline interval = 6.19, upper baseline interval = 7.28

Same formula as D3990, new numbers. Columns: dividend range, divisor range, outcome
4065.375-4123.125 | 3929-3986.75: 1.22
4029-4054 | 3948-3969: 1.25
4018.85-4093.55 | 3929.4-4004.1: 1.22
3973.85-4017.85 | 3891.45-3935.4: 1.17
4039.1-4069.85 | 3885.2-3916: 1.23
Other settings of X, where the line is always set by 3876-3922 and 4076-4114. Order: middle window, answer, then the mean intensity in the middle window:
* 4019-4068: -0.13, 7.87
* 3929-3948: 0.09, 6.24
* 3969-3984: 0.12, 6.12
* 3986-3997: -0.04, 7.18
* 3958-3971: 0.23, 5.55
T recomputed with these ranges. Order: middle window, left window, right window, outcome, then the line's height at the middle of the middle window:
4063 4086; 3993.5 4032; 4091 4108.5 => -0.9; 7.26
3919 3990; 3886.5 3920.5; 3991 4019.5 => 7.5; 7.28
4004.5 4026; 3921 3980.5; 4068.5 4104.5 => -4.1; 6.83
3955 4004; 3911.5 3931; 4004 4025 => 7.0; 7.71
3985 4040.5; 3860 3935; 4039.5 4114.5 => -5.0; 7.17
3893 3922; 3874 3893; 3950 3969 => -2.0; 6.45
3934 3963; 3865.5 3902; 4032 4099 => -0.1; 6.86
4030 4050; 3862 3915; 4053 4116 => -1.8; 7.21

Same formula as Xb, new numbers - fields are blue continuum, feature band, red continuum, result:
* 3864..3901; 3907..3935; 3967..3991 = -1.50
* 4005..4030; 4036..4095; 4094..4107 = -0.04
